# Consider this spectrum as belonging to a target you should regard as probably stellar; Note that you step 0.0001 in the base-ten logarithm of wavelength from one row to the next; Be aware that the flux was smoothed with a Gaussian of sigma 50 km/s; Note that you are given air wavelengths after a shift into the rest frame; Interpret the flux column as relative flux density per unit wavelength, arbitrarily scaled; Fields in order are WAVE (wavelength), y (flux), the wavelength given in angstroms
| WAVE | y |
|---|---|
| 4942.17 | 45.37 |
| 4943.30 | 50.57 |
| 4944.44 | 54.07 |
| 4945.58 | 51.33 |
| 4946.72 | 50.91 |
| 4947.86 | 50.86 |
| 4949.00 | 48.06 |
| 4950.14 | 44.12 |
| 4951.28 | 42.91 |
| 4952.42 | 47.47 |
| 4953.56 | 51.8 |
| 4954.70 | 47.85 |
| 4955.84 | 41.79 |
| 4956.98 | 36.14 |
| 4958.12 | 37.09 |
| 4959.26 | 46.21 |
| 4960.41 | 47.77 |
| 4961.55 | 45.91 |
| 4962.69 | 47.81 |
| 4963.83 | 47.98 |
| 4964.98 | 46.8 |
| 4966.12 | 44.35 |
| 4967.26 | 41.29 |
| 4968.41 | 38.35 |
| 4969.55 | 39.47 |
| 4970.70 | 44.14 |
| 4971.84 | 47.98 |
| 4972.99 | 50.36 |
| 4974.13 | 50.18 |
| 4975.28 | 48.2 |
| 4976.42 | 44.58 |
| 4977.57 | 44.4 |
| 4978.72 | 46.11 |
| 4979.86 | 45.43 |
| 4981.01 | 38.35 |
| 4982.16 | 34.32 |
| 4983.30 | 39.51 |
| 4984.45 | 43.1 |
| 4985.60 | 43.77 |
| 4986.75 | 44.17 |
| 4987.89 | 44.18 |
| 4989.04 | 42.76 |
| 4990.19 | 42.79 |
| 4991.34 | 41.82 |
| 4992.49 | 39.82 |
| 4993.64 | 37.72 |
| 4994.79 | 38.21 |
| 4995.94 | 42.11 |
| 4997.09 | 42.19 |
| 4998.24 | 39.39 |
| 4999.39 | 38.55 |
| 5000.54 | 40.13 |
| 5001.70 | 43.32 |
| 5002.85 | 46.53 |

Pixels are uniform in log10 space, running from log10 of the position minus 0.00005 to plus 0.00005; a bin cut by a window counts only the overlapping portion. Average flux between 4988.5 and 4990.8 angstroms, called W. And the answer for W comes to 42.7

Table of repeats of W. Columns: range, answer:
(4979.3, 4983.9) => 39.4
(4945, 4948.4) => 51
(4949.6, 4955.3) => 46.8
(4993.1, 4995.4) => 38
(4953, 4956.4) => 47.2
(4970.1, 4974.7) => 48.1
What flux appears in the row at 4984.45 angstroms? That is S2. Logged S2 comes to 43.1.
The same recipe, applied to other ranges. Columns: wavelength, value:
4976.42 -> 44.58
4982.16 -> 34.32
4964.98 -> 46.8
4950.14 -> 44.12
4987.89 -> 44.18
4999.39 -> 38.55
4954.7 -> 47.85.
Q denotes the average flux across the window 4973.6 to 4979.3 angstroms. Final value 46.7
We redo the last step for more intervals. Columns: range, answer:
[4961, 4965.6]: 47.1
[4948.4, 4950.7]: 46.1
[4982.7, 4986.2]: 42.1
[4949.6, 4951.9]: 43.6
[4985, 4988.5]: 44.1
